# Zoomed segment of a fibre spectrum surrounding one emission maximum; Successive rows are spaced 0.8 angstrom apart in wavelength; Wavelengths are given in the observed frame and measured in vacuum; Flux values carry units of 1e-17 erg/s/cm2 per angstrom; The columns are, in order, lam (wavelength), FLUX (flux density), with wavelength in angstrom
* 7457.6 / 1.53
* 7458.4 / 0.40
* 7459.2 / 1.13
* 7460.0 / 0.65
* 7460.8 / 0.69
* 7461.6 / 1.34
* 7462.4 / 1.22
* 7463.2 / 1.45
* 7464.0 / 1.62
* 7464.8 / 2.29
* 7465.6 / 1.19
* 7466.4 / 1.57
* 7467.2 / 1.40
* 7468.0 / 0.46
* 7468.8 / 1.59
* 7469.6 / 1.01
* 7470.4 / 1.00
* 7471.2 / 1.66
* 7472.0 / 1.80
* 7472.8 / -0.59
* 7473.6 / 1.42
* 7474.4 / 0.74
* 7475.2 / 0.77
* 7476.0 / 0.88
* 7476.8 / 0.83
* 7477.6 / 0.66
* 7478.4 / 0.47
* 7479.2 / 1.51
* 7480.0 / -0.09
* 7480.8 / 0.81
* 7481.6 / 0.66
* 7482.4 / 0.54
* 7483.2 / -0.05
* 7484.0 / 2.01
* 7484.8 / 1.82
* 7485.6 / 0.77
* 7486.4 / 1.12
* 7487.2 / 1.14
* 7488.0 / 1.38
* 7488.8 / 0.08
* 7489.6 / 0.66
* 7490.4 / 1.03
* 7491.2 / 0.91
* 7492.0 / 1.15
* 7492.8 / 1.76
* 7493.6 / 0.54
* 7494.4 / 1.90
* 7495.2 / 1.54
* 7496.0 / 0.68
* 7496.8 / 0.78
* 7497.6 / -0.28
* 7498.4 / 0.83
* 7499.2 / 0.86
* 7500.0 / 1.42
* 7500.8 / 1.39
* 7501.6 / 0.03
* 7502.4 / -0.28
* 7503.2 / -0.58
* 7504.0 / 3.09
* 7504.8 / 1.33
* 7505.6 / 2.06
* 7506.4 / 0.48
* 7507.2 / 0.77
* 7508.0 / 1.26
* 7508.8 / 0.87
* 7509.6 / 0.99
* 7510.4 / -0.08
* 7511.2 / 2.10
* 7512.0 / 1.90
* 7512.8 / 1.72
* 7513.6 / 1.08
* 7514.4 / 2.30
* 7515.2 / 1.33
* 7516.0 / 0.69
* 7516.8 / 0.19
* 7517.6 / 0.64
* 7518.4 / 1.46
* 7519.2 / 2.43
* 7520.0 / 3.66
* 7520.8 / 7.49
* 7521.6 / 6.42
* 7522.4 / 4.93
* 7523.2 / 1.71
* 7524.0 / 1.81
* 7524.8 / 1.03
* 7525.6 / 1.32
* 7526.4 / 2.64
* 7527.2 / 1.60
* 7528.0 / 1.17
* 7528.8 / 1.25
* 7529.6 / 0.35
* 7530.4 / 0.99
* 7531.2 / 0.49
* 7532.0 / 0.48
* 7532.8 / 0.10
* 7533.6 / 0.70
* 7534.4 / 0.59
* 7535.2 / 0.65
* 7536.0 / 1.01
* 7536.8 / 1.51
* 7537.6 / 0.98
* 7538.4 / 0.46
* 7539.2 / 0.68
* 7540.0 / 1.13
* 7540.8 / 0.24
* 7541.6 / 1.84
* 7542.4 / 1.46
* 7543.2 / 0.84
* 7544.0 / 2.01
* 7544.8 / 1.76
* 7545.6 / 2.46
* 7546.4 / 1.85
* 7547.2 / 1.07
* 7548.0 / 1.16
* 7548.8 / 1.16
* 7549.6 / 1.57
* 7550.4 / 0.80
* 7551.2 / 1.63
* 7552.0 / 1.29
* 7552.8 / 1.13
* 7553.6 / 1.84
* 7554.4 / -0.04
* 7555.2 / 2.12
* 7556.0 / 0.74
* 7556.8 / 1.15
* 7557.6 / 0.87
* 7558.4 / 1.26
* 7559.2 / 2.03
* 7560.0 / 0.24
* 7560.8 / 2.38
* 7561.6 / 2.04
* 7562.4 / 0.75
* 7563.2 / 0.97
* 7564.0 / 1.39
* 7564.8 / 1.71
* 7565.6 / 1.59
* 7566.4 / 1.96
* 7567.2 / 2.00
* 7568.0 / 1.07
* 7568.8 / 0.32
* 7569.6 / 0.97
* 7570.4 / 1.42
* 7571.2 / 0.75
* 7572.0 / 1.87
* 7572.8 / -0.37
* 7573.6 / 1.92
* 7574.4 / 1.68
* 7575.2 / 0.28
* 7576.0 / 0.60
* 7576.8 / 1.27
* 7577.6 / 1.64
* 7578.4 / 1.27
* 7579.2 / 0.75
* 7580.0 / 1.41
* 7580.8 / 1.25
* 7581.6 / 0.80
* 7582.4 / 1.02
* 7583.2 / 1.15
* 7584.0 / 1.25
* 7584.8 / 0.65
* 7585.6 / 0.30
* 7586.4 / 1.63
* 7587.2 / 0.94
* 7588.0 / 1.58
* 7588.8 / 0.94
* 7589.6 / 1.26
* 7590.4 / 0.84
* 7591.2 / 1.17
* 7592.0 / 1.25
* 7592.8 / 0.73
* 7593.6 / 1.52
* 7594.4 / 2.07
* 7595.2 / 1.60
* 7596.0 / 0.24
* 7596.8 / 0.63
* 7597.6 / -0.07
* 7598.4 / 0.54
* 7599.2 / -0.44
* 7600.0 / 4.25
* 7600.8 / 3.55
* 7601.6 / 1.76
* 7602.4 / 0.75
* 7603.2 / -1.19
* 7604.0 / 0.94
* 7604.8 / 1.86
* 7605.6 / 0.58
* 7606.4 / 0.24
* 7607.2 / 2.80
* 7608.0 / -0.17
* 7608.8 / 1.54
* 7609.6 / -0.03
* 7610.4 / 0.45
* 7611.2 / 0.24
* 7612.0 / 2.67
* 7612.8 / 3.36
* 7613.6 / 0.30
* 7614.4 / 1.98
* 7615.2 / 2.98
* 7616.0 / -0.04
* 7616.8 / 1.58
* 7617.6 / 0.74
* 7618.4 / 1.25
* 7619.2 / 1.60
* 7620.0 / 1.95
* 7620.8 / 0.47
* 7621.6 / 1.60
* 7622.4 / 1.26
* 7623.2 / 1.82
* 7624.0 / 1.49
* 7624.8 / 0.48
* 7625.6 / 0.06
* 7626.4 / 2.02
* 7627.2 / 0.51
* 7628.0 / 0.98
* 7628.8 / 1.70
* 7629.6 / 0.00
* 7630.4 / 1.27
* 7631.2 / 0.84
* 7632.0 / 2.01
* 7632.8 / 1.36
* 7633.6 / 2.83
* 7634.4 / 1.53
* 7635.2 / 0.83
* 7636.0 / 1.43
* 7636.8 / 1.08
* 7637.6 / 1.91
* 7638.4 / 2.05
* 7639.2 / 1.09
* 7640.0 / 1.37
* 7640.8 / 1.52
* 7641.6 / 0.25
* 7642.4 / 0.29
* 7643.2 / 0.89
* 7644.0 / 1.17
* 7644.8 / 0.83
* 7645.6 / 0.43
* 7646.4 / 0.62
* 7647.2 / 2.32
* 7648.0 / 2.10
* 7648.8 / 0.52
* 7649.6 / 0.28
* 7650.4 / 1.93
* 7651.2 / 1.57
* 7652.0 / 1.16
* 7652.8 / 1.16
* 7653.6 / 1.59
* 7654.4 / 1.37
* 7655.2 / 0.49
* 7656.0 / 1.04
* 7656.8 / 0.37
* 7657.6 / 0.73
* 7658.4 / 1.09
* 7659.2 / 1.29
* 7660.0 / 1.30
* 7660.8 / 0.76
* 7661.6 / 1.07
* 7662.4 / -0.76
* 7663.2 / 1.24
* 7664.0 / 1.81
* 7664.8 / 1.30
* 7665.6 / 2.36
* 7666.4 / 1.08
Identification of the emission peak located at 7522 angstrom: H-alpha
